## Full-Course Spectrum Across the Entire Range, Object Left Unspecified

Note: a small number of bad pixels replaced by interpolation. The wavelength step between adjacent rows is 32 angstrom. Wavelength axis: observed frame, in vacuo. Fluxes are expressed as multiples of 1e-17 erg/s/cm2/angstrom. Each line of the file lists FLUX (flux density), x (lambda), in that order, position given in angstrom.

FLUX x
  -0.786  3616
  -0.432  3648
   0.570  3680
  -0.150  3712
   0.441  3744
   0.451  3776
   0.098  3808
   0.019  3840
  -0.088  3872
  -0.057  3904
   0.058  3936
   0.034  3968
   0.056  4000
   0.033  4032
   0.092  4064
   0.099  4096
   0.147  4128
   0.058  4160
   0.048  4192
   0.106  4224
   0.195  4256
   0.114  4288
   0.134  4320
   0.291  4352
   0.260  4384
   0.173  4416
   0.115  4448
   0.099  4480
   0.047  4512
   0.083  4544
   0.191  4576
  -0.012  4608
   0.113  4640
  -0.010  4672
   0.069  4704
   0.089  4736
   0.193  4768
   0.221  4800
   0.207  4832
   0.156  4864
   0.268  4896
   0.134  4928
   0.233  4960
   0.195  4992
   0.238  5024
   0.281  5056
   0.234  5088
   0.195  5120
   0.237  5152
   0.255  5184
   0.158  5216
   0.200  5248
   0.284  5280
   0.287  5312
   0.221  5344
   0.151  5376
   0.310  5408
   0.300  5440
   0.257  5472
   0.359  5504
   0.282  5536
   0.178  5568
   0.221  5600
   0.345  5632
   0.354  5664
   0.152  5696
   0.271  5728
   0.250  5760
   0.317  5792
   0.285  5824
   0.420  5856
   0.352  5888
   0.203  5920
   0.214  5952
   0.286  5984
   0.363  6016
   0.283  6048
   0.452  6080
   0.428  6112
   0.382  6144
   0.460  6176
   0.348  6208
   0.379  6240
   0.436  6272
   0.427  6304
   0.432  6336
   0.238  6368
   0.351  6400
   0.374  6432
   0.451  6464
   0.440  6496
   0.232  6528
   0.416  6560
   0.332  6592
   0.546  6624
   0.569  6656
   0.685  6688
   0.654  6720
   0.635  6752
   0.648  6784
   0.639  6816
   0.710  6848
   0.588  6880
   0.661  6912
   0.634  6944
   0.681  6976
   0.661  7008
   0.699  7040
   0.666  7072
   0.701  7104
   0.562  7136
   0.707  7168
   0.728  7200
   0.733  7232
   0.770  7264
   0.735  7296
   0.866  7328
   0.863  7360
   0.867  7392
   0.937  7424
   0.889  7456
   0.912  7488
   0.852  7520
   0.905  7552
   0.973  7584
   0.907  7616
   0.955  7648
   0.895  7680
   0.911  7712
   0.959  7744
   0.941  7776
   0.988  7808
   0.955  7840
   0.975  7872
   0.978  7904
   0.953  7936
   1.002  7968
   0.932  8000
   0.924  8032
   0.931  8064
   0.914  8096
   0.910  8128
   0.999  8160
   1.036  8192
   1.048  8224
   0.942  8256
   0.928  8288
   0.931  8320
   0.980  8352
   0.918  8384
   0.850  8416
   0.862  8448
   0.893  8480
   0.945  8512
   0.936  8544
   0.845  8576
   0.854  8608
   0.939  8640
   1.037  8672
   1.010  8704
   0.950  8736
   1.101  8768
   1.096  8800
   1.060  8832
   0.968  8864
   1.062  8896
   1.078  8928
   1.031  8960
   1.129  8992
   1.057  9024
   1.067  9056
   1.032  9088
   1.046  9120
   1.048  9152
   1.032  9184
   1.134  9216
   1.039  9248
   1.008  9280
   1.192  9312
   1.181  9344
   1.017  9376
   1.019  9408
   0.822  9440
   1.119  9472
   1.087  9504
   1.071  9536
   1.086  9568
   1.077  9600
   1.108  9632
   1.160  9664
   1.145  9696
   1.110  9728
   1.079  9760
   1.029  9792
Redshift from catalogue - 0.66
